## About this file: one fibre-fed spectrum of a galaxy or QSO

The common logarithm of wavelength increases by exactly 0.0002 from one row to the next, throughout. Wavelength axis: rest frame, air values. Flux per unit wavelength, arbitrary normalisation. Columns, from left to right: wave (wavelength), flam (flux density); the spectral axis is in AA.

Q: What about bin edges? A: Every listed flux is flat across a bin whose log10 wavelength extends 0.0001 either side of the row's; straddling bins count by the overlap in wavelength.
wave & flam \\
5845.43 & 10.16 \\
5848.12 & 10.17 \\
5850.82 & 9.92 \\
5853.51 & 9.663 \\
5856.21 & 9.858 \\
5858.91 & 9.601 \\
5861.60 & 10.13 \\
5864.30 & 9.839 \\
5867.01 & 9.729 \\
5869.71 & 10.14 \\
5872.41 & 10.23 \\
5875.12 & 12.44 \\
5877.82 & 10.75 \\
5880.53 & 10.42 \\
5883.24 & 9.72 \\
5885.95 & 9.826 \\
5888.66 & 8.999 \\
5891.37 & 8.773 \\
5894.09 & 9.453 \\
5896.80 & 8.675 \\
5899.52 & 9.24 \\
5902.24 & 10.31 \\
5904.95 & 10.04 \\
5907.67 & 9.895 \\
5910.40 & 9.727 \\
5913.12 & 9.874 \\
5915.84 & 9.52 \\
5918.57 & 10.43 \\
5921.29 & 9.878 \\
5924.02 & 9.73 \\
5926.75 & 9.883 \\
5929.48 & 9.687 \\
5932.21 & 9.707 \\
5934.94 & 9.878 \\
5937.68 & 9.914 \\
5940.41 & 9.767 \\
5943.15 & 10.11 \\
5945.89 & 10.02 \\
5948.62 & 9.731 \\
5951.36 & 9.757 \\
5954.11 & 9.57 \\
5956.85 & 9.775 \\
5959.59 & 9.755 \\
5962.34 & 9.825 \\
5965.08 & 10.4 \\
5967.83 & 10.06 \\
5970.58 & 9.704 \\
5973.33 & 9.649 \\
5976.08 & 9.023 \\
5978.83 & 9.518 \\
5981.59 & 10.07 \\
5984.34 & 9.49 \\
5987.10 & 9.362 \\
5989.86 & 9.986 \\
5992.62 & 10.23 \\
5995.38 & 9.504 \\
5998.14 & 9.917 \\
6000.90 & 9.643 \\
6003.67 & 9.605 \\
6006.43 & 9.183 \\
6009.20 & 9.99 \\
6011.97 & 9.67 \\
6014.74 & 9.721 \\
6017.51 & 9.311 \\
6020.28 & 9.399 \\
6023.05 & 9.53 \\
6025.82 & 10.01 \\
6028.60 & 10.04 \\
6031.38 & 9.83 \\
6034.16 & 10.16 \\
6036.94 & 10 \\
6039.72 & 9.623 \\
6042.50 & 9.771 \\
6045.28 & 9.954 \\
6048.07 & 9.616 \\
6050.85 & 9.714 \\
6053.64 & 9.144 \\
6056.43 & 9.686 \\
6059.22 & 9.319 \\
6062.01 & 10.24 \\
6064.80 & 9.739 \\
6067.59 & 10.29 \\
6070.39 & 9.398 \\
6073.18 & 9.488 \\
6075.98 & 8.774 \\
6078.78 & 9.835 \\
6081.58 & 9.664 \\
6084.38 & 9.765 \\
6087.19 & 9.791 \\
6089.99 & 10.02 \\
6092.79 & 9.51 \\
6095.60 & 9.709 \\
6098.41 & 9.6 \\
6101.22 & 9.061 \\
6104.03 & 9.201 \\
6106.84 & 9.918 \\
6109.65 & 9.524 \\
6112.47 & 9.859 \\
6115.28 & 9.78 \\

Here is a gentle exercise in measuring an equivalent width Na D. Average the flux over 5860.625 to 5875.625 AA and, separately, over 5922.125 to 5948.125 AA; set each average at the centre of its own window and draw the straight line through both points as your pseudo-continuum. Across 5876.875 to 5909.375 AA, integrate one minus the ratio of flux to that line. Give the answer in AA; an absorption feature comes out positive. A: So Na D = 1.5 AA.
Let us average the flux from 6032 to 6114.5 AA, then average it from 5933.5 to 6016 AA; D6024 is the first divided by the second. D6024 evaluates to 0.99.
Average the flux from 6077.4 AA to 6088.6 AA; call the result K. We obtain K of 9.76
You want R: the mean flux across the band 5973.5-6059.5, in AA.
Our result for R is 9.68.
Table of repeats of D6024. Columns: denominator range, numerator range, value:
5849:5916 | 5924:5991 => 0.99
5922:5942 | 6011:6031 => 0.99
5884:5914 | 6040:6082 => 1.01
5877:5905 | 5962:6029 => 1.01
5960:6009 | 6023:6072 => 1.01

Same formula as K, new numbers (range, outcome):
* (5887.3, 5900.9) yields 9.03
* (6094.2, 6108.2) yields 9.5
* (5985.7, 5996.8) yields 9.77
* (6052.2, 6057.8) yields 9.41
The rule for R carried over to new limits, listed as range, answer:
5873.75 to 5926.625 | 9.88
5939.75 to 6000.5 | 9.78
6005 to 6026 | 9.58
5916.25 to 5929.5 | 9.91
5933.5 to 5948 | 9.93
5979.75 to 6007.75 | 9.7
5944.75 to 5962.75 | 9.77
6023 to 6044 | 9.89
